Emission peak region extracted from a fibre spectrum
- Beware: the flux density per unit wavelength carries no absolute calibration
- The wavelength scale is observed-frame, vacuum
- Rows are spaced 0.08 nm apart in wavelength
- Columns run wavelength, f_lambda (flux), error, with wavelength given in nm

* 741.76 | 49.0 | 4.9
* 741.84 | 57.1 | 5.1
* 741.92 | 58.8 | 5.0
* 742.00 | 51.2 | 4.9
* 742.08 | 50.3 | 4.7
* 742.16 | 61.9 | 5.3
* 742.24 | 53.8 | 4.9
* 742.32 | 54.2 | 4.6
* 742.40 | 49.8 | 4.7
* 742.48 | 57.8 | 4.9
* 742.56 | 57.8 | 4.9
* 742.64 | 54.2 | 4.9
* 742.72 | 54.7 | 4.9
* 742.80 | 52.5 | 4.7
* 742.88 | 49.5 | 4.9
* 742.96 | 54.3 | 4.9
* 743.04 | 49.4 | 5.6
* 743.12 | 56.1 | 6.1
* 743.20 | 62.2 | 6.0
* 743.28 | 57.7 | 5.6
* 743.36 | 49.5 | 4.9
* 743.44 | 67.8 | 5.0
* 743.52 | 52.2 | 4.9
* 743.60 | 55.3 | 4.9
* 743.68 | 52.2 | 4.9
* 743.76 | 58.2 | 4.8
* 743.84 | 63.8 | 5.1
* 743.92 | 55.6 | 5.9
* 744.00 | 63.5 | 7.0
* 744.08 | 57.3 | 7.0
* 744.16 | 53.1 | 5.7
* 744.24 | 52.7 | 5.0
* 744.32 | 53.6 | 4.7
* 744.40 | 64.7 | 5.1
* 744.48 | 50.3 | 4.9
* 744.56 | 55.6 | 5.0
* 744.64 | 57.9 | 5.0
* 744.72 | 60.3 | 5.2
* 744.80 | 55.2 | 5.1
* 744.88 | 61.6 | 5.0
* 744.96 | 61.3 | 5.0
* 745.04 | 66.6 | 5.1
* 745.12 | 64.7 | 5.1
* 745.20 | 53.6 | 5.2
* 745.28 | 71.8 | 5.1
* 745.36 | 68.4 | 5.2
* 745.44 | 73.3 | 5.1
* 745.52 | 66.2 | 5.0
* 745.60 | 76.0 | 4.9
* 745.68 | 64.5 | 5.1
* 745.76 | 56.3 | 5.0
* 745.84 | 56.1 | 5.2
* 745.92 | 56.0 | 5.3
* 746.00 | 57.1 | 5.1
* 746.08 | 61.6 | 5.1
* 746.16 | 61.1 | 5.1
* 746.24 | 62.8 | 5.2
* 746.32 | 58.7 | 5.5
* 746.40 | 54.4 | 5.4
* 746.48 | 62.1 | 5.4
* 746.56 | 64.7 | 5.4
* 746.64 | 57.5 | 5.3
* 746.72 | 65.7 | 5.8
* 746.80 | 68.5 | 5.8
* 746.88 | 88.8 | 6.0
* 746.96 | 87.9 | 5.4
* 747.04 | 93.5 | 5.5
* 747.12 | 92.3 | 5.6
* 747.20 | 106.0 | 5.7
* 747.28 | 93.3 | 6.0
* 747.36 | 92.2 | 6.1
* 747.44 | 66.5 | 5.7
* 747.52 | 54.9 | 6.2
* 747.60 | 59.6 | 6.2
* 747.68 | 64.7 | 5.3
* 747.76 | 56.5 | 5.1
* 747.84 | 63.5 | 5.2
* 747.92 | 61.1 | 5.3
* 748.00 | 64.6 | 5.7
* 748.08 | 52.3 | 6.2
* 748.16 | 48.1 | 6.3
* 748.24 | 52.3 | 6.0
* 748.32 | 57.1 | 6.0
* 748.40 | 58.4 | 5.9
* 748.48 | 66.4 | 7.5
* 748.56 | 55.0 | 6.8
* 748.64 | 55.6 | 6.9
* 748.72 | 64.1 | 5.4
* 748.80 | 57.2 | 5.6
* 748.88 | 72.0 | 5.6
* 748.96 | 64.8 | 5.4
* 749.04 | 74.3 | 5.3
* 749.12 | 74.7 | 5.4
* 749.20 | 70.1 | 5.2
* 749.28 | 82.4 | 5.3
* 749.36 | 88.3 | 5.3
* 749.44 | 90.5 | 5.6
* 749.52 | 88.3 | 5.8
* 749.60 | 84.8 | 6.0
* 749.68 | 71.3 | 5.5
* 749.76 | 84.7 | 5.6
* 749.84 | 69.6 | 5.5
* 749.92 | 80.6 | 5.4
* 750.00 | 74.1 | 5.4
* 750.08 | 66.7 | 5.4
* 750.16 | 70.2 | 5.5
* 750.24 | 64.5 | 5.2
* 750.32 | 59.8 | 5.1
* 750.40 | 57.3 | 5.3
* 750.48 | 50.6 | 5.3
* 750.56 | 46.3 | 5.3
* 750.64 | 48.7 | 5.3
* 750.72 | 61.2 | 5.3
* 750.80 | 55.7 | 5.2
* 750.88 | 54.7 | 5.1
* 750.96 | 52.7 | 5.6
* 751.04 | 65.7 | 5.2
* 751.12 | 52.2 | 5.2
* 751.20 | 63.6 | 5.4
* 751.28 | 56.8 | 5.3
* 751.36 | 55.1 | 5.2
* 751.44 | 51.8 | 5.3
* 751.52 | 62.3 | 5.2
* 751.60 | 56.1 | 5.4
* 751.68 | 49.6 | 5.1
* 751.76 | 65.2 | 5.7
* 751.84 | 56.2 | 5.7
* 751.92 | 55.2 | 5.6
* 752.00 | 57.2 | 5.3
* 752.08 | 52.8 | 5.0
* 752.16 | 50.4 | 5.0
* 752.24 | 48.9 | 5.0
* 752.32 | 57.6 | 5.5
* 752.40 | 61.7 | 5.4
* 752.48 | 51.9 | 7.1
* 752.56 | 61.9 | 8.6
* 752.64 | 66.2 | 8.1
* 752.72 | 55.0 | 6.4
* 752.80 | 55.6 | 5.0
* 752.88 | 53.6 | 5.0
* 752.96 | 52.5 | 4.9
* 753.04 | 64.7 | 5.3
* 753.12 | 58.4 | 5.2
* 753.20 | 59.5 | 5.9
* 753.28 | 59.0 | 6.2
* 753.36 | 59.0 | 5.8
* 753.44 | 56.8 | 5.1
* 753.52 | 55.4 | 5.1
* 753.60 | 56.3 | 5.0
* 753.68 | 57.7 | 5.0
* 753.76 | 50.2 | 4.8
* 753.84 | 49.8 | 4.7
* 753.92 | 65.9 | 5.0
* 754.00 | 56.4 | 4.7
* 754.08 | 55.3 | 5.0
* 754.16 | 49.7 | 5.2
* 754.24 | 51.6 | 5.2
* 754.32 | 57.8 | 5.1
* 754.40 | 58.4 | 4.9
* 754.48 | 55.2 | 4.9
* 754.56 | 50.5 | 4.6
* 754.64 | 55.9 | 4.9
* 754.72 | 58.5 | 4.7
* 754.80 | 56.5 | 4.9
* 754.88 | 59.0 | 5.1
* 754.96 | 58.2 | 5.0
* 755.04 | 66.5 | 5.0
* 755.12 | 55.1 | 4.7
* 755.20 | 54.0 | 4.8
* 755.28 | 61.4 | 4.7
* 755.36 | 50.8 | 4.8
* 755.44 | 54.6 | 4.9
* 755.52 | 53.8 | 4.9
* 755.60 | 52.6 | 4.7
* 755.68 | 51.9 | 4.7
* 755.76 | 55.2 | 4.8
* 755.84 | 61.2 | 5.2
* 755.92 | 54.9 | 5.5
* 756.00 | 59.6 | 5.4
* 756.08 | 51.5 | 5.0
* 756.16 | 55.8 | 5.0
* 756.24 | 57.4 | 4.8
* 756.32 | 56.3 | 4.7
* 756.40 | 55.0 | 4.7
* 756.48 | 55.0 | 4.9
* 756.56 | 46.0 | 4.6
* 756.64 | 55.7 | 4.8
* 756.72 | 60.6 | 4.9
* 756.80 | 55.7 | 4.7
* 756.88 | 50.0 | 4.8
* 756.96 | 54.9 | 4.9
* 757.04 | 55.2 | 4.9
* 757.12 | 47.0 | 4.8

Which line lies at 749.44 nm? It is [N II]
